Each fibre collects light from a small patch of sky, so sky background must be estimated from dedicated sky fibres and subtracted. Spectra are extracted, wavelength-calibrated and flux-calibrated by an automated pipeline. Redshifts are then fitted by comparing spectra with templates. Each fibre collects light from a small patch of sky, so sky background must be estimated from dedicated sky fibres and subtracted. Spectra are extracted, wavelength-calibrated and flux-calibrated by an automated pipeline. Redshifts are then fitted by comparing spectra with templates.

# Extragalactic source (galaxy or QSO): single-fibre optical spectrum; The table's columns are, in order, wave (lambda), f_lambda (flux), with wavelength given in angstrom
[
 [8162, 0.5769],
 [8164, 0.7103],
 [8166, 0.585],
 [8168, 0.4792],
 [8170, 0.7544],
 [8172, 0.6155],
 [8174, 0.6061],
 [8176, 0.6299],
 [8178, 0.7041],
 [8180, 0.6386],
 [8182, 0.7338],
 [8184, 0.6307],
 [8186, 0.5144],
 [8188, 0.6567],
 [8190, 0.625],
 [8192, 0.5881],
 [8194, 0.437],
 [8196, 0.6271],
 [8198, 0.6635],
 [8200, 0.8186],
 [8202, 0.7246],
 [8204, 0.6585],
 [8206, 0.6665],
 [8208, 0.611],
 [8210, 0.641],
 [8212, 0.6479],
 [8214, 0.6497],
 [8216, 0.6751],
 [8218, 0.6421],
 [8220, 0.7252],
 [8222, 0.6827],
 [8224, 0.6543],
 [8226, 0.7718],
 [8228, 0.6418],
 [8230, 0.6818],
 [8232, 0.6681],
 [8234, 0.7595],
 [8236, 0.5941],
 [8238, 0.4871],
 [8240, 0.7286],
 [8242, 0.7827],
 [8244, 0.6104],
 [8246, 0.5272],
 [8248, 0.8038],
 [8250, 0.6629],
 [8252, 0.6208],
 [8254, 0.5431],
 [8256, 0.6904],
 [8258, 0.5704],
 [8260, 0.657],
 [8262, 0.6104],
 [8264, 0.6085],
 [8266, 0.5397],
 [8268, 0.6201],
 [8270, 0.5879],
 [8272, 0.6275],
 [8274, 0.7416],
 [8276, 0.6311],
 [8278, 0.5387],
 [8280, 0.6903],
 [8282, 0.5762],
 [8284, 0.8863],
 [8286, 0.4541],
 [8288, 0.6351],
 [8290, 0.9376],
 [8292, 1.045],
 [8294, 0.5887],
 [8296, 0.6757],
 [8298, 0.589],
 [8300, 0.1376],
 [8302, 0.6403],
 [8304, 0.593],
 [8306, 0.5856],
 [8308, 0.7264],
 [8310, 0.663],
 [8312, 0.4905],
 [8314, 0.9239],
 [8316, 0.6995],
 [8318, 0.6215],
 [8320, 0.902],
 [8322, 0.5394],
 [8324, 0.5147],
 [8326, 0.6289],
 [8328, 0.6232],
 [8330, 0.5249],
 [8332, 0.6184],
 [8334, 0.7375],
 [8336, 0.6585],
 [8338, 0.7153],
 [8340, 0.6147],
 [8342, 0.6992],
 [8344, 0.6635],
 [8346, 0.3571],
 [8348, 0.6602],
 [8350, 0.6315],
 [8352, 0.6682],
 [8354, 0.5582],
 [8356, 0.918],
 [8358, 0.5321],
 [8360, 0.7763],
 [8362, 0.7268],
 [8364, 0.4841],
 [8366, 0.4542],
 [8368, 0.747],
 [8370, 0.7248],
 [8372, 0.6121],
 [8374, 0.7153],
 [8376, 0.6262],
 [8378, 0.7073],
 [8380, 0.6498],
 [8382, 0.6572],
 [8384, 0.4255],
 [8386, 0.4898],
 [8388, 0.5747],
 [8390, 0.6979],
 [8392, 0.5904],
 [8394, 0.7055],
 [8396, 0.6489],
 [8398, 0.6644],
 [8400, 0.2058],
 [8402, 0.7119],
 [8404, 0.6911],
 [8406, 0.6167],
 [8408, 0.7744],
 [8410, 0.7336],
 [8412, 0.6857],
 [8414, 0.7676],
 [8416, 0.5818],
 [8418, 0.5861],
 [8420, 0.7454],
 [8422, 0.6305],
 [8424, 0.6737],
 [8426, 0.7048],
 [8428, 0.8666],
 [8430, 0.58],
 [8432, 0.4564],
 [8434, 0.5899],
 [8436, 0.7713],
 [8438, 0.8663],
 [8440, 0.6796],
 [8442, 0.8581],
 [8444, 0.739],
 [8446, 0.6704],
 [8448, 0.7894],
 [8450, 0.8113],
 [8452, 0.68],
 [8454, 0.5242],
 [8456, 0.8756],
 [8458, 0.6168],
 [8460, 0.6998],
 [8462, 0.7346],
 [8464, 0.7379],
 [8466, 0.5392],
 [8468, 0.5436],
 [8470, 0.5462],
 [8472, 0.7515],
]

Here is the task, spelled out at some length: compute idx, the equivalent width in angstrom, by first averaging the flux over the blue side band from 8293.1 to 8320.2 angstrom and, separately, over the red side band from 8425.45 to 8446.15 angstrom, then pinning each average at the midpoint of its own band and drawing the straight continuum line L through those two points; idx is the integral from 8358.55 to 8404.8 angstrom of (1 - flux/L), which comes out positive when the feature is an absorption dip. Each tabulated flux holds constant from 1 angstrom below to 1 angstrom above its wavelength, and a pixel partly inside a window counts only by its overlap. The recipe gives 3.6 angstrom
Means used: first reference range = 0.623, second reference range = 0.709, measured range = 0.62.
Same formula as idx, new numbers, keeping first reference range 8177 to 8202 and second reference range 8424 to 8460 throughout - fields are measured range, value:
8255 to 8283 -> 1.7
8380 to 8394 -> 2.2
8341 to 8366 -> 1.9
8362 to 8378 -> 1.3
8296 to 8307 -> 2.4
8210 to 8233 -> -0.9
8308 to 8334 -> 0.9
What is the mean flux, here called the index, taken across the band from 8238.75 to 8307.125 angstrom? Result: 0.639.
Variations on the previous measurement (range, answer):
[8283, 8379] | 0.651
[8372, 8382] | 0.667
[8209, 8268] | 0.65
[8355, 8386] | 0.645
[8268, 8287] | 0.636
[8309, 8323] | 0.691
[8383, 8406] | 0.584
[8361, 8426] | 0.636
